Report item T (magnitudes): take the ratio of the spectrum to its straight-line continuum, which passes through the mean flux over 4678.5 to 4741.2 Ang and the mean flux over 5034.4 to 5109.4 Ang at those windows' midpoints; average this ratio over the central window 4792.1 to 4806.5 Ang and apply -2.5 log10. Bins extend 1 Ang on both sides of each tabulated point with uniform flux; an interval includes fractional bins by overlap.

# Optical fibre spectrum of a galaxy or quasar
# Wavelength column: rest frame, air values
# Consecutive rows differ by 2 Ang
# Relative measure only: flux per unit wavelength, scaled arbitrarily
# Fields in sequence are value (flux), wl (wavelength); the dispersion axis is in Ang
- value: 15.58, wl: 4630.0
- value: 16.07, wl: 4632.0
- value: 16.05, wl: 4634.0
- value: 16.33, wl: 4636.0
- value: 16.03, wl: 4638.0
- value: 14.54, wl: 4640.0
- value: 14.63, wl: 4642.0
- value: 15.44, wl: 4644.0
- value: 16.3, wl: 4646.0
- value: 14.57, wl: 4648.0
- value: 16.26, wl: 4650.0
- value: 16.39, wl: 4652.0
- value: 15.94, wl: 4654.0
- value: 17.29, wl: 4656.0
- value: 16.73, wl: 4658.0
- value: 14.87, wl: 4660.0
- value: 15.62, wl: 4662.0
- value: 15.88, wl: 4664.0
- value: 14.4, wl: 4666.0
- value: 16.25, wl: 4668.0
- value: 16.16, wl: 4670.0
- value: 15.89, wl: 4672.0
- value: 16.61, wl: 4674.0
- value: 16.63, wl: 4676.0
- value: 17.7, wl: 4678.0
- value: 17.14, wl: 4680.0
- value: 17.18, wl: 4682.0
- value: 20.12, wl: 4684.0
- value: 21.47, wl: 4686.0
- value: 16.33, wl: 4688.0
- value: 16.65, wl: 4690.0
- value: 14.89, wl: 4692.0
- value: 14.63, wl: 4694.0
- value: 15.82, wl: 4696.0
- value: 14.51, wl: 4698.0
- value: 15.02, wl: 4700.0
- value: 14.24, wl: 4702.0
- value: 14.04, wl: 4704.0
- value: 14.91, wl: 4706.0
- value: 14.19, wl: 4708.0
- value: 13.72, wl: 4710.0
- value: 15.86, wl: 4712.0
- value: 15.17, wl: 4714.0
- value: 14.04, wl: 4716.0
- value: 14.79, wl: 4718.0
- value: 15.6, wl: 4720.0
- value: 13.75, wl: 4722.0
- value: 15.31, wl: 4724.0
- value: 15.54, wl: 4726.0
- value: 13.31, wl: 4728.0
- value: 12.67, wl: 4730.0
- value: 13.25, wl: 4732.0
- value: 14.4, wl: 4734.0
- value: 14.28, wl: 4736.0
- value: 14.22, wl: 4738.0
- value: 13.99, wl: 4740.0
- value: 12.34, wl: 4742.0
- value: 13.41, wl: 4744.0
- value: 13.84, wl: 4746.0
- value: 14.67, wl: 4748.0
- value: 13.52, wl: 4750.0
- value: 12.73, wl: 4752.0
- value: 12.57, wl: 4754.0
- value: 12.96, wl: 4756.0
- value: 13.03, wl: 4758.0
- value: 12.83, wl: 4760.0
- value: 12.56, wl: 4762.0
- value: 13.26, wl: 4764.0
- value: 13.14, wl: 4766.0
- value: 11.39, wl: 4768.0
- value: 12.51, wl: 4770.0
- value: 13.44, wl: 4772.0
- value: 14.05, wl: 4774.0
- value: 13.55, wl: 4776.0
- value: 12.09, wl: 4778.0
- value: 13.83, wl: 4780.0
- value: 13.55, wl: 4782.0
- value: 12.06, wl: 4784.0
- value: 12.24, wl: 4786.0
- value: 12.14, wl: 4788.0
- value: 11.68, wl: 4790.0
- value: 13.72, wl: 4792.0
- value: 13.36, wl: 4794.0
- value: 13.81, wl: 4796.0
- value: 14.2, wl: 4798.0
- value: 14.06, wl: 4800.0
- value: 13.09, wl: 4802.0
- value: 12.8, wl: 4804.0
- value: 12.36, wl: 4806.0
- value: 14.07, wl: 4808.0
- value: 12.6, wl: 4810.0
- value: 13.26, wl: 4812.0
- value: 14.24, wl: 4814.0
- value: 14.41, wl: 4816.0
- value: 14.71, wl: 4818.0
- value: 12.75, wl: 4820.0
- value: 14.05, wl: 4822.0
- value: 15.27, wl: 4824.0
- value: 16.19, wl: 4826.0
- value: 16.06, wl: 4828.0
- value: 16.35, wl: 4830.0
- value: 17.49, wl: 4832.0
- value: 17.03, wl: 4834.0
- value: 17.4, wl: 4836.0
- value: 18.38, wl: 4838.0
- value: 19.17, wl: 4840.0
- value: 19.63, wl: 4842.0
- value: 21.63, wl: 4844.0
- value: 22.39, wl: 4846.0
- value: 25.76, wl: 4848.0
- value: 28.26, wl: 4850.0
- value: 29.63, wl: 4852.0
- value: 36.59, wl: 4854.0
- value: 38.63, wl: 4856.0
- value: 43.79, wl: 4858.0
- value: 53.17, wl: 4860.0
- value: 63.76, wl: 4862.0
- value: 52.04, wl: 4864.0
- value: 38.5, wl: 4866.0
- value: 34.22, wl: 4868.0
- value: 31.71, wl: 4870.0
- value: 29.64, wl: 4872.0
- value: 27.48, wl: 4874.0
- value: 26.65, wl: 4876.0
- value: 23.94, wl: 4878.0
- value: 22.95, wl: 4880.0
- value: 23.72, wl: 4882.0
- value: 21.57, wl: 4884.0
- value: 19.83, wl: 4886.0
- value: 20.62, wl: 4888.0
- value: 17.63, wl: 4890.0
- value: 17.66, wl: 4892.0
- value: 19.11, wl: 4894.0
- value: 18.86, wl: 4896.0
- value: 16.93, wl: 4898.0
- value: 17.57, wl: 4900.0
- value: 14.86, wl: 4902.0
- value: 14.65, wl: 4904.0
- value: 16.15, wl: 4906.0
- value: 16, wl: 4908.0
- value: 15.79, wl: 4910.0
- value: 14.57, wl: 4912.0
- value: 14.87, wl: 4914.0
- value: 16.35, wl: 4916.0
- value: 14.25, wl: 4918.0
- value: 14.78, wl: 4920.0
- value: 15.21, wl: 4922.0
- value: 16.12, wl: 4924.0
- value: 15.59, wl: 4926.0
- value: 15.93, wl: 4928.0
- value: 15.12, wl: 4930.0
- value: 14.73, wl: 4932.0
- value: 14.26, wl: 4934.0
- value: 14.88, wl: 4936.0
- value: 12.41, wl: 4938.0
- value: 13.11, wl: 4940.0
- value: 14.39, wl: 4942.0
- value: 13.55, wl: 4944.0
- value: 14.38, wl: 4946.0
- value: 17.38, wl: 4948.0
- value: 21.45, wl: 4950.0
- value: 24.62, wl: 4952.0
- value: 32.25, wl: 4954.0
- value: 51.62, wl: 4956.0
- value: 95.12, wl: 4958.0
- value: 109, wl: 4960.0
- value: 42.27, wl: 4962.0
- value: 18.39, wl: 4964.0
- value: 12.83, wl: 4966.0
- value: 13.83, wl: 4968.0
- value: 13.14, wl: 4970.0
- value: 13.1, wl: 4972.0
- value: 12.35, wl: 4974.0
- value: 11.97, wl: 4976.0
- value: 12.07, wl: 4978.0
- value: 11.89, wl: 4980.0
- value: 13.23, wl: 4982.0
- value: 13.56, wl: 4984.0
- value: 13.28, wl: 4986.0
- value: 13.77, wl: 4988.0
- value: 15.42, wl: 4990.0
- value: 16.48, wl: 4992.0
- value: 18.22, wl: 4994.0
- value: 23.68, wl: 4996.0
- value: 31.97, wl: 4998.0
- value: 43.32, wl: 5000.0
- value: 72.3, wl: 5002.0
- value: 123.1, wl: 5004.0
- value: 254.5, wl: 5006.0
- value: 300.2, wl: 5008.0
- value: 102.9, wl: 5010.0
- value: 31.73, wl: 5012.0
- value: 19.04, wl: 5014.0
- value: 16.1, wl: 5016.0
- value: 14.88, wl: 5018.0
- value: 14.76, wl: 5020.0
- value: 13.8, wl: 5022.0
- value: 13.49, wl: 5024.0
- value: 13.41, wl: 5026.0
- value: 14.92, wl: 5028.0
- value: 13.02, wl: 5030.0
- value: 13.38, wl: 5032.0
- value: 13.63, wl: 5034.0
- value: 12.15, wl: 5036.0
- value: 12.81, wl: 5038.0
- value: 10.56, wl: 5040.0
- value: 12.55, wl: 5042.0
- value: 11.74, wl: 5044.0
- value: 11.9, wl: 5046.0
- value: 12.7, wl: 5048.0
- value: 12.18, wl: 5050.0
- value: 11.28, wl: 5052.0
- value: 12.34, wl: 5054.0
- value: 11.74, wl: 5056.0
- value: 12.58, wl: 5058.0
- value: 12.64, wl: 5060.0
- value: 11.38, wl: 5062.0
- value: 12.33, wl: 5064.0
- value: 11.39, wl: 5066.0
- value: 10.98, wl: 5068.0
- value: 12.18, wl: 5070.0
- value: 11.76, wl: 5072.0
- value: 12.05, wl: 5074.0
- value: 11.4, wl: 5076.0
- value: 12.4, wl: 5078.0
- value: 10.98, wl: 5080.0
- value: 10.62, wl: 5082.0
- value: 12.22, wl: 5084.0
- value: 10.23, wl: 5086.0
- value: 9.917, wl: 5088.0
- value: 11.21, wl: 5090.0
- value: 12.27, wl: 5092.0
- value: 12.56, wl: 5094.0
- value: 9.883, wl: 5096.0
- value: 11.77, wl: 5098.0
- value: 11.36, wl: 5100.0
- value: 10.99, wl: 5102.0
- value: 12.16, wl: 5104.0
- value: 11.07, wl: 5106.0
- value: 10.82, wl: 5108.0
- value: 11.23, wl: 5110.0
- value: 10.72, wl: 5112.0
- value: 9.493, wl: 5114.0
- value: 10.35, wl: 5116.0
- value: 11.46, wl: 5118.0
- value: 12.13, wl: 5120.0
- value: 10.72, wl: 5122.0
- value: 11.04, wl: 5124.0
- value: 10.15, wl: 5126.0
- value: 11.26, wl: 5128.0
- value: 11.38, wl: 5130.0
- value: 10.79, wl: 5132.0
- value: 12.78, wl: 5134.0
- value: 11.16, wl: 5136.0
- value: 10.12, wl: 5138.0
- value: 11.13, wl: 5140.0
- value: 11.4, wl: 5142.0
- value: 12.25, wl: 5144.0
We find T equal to 0.07 mag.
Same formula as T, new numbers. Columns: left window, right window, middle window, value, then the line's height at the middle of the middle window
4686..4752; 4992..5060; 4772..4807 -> 0.46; 20.1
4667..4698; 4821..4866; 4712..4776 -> 0.46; 21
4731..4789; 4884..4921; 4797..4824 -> 0.06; 14.5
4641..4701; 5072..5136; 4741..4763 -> 0.17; 15.3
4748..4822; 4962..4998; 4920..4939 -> 0.01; 15.1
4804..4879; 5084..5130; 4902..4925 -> 0.35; 21.1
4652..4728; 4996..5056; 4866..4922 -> 0.47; 31.7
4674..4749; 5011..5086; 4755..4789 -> 0.15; 14.8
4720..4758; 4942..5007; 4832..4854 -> 0.08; 24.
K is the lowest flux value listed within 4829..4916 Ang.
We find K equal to 14.57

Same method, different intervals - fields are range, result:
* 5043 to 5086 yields 10.23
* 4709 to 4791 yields 11.39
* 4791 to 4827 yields 12.36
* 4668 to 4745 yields 12.34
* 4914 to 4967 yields 12.41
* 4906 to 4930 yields 14.25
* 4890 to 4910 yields 14.65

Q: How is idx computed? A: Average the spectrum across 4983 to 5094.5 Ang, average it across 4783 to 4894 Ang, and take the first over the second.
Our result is 1.3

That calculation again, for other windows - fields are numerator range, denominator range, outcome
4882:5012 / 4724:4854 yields 2.15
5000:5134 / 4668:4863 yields 1.45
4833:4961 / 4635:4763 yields 1.69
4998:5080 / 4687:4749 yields 2.31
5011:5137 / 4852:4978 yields 0.50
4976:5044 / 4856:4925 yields 1.60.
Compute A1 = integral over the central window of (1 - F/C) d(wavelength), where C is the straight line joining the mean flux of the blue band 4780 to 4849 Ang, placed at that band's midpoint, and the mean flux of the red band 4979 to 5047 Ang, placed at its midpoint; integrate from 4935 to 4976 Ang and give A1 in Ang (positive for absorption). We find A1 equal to 6.0 Ang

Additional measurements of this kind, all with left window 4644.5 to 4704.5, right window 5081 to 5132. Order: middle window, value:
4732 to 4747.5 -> 1.65 Ang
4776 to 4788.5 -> 1.82 Ang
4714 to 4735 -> 1.74 Ang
